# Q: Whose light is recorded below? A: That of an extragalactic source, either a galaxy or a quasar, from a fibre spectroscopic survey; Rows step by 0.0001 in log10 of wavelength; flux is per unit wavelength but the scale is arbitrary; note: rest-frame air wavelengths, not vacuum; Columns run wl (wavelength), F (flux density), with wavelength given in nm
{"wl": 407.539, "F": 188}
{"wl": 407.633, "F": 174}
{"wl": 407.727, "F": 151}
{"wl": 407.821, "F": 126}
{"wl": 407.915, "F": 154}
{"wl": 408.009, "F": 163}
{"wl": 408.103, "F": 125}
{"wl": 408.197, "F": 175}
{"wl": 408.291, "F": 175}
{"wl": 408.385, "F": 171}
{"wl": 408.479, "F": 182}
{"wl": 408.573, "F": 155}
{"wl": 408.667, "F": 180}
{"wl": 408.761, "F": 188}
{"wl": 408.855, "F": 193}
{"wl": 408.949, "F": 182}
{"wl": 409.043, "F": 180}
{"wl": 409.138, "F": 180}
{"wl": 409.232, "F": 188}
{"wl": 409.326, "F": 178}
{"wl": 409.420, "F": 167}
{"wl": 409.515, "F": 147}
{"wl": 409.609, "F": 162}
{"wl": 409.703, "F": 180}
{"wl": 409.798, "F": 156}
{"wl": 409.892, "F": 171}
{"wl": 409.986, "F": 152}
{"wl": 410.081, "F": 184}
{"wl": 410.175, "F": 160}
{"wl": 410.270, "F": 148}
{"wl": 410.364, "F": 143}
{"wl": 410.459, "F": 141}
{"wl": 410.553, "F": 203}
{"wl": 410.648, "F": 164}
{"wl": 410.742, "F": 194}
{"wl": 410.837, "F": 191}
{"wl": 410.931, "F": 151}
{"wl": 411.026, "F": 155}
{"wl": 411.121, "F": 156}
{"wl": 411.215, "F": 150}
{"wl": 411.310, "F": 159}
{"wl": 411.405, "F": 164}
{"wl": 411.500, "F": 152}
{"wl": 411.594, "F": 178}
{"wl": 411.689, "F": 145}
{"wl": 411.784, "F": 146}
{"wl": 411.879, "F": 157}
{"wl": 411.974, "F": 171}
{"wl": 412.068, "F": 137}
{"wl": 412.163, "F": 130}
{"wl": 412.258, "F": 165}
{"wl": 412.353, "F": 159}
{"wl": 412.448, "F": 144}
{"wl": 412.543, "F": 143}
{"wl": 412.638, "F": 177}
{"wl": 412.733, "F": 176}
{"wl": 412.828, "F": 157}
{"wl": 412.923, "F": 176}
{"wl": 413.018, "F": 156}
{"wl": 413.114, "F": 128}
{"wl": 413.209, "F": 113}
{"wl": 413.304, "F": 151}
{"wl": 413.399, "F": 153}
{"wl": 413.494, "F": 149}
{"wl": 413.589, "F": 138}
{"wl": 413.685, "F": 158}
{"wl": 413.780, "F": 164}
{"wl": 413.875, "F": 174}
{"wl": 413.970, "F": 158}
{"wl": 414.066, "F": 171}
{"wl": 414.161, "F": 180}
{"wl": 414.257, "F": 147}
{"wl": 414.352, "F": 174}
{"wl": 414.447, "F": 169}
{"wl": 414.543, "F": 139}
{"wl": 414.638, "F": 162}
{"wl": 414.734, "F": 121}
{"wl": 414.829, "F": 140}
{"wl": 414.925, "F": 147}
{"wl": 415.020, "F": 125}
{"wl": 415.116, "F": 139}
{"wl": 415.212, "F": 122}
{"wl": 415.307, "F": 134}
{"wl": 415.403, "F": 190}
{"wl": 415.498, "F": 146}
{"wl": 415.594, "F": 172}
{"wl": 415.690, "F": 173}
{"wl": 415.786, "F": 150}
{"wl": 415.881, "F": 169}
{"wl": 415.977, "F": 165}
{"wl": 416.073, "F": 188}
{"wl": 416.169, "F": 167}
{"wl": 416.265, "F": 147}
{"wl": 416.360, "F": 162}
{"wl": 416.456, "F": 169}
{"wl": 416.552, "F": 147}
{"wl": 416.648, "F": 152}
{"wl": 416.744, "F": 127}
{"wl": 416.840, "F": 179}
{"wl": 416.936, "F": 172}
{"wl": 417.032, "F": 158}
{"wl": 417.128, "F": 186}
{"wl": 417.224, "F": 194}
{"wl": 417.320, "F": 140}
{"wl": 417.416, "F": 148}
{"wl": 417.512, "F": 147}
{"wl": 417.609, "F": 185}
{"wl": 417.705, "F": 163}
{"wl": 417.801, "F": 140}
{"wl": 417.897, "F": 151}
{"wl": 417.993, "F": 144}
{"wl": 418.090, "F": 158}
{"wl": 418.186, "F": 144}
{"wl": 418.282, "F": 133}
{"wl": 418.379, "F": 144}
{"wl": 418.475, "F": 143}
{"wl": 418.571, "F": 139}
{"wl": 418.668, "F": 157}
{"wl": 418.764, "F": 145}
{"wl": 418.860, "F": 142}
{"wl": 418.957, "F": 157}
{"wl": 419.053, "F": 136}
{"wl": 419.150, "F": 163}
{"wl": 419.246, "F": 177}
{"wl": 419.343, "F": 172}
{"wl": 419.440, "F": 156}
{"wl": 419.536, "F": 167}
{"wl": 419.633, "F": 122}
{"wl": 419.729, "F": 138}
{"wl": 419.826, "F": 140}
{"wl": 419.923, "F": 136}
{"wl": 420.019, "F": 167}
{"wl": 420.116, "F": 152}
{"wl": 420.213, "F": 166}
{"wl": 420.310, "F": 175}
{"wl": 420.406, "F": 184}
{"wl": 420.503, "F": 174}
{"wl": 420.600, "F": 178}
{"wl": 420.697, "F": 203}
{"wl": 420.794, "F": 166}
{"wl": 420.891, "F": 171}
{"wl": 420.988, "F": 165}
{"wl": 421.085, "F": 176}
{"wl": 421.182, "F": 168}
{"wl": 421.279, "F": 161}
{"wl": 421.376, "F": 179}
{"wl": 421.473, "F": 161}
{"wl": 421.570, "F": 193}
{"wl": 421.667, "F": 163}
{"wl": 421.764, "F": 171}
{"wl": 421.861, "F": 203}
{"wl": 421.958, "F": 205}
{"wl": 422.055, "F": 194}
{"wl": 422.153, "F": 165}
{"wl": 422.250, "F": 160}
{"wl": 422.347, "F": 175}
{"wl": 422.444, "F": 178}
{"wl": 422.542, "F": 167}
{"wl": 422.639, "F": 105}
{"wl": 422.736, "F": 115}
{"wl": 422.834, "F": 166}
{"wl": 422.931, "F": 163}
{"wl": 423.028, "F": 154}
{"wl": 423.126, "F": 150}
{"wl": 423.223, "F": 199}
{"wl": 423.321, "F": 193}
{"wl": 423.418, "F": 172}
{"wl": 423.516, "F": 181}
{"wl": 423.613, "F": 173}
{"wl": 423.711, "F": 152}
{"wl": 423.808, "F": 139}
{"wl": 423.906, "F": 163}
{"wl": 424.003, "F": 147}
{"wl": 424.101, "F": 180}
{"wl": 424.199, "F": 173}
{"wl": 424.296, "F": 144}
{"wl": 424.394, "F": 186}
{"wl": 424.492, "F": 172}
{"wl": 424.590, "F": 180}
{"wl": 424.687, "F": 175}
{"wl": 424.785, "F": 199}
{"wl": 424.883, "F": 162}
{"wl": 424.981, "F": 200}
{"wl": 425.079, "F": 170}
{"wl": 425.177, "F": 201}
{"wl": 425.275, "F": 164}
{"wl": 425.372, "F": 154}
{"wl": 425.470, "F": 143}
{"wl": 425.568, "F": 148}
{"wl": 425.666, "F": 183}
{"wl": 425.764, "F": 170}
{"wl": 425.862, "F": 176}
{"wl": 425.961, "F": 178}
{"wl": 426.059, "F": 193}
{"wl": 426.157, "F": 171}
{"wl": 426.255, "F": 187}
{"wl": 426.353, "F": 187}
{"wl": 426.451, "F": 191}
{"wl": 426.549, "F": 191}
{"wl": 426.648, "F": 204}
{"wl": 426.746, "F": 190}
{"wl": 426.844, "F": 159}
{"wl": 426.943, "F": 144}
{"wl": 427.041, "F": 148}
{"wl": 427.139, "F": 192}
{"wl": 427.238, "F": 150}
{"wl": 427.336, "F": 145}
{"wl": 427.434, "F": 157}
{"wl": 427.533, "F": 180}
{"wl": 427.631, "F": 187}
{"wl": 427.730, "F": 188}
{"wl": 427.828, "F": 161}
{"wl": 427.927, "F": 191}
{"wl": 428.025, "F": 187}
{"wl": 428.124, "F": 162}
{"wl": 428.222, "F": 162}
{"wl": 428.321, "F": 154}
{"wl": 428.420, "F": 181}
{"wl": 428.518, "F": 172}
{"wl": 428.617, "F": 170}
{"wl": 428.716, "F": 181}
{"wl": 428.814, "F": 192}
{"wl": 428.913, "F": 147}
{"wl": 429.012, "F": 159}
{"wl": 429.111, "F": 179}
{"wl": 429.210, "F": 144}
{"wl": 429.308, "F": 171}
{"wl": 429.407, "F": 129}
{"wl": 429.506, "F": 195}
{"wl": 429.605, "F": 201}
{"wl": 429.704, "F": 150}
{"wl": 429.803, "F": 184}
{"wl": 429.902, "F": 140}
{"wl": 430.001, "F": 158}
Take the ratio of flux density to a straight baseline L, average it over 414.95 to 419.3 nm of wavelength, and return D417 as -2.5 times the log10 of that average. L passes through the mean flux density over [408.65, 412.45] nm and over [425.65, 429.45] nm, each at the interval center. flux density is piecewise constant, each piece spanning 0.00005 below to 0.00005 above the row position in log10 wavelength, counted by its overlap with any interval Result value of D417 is 0.08 mag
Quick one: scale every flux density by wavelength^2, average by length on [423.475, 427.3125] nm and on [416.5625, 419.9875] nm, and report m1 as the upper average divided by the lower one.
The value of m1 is 1.16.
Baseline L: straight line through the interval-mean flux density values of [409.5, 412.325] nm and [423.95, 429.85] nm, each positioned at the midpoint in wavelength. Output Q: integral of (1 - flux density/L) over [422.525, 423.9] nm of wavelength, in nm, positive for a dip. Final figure 0.08 nm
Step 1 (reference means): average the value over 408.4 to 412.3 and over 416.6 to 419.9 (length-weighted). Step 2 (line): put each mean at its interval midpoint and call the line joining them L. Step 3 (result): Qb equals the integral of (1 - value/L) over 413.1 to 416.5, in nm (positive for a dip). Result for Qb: 0.09 nm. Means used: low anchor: 166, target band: 155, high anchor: 153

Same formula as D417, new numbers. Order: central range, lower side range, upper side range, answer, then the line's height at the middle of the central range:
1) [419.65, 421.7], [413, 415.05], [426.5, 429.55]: -0.045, 160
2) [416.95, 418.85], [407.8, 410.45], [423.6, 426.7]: 0.112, 170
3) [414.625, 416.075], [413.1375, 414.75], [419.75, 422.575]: 0.047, 158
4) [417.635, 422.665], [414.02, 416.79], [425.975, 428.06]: 0.014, 164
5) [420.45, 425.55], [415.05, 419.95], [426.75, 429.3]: -0.055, 162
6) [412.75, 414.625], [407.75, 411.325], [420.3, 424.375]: 0.077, 167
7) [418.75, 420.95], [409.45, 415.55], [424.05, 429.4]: 0.027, 165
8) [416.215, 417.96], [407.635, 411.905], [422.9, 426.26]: 0.059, 168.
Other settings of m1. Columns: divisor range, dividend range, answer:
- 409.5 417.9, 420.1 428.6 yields 1.14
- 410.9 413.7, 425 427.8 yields 1.21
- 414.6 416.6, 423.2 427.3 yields 1.18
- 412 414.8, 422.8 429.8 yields 1.18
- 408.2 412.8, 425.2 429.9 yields 1.12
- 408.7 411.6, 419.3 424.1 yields 1.04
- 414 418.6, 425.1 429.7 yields 1.17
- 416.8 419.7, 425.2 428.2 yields 1.16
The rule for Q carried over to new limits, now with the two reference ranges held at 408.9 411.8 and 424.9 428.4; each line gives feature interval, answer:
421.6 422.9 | 0.032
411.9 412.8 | 0.058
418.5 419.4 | 0.083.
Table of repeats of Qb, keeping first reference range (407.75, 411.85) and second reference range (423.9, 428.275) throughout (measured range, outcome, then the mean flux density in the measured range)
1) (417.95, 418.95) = 0.14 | 145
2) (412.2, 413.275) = 0.08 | 154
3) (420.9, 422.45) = -0.04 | 176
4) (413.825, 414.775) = 0.04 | 160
